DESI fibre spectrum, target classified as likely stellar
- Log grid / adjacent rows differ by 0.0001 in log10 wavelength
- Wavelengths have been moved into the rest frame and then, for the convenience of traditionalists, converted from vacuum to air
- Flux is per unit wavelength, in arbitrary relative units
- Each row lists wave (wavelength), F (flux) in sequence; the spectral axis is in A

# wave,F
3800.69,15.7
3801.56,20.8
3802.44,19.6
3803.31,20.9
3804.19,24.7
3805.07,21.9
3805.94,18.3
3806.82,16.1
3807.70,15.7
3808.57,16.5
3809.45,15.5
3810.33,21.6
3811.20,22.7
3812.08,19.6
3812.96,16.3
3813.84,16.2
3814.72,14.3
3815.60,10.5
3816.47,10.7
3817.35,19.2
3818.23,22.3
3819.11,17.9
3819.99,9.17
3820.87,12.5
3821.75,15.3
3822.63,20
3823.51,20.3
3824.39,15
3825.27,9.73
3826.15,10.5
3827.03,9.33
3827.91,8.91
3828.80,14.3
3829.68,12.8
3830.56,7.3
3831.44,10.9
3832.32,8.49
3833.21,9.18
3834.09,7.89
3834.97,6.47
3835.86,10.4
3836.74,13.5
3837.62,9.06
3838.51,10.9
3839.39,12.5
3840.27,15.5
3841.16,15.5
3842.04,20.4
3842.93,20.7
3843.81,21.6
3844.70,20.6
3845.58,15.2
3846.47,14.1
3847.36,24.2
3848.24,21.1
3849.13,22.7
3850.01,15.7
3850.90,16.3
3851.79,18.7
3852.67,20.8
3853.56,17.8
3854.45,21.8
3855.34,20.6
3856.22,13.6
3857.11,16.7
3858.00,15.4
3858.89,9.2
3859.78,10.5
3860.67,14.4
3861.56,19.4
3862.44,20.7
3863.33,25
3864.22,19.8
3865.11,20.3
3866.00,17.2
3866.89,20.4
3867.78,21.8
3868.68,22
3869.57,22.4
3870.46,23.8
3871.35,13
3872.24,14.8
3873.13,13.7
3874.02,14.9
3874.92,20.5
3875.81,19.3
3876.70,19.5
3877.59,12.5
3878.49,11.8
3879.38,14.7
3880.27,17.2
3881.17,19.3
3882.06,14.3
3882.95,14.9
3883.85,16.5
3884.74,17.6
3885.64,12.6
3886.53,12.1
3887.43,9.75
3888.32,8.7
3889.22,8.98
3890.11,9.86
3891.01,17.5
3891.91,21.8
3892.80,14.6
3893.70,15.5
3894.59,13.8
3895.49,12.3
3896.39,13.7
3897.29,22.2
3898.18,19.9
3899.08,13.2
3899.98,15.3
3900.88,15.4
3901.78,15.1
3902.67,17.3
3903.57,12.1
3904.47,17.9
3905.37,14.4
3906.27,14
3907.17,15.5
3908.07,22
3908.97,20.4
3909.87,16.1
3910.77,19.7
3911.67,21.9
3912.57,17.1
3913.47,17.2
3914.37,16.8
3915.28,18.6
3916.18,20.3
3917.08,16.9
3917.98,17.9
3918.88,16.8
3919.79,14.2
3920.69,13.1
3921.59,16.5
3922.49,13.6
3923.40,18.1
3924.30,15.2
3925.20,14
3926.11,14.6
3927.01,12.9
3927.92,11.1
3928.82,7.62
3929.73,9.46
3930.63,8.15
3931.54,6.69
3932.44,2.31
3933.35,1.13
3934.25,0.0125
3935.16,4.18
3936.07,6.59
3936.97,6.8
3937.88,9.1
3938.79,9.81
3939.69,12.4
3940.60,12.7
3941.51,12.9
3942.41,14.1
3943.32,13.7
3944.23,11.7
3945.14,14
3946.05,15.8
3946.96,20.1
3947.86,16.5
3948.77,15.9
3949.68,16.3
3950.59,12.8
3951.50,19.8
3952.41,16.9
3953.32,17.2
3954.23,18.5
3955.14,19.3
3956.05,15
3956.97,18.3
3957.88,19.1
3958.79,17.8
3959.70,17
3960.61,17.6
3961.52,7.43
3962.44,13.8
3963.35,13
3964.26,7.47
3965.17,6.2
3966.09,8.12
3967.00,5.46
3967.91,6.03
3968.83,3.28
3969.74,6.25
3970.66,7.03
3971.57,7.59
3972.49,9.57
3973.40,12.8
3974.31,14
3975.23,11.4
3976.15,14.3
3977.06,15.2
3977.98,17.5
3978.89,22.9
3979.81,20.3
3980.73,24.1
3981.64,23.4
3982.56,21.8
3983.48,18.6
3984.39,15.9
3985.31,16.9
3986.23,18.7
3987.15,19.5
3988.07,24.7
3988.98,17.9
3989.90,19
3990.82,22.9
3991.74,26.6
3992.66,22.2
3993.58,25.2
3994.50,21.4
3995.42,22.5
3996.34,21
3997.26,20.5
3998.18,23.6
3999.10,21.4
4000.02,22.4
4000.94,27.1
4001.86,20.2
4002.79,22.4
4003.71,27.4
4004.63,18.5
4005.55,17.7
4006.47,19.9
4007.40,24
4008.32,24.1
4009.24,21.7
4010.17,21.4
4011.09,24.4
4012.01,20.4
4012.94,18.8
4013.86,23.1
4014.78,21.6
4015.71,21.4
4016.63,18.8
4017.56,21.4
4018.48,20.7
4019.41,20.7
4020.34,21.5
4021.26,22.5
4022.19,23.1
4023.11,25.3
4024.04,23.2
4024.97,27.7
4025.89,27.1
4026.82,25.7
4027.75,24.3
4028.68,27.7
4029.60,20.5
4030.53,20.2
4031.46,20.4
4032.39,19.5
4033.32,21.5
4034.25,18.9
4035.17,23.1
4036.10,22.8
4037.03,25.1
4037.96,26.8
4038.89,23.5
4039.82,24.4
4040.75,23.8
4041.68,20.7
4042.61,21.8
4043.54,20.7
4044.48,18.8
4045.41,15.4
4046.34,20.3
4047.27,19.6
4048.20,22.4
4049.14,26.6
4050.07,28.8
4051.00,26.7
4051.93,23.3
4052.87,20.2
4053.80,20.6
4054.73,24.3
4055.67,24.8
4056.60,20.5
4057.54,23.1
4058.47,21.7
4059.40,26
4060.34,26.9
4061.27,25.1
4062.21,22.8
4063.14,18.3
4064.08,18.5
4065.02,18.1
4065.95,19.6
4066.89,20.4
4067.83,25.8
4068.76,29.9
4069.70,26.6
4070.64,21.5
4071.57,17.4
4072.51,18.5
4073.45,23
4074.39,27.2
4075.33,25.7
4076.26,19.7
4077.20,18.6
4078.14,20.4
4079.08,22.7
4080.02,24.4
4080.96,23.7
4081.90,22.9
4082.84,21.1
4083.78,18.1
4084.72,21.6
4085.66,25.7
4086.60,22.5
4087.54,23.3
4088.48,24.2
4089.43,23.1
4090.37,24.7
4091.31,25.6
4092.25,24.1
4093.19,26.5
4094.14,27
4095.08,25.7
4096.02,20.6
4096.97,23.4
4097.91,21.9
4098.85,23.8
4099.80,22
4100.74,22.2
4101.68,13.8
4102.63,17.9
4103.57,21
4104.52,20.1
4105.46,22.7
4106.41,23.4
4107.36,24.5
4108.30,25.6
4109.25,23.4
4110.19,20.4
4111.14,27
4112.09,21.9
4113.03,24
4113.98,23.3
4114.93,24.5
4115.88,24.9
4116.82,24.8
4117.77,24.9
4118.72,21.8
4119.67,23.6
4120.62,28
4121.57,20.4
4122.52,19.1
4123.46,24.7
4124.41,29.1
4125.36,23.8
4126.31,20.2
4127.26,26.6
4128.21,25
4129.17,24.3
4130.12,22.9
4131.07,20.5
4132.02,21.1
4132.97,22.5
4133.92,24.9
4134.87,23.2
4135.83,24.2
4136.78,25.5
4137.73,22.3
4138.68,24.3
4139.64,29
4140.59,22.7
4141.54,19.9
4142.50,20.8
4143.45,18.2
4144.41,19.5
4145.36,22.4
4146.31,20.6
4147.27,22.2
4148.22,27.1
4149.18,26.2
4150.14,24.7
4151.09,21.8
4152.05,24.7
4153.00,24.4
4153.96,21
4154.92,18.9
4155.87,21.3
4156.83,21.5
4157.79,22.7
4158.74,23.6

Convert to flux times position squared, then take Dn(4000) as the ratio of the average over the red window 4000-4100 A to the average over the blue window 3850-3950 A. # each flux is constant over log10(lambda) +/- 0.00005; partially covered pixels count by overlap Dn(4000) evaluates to 1.62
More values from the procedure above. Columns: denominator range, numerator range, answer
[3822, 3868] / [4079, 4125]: 1.68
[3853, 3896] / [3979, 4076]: 1.47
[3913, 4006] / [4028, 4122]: 1.57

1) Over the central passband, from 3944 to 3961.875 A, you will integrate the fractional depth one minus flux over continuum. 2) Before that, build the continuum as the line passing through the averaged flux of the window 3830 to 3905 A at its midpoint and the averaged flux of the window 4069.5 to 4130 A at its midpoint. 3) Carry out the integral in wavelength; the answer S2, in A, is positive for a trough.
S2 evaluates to 2.0 A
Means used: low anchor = 15.9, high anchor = 23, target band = 16.5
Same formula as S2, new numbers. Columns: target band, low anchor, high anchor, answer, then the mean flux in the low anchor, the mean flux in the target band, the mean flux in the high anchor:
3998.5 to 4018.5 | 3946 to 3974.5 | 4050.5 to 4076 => -4.7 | 13.1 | 21.8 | 22.8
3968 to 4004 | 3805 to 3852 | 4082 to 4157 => 1.8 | 15.2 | 18.5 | 23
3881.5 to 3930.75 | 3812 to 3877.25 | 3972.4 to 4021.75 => 7.1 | 16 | 15.3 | 20.6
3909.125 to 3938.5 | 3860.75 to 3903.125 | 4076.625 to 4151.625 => 8.2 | 16.5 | 12.7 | 23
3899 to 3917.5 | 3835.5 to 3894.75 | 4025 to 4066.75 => 1.0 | 16.6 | 17.1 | 22.6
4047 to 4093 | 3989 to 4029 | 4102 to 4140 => 0.3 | 22.5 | 22.9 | 23.5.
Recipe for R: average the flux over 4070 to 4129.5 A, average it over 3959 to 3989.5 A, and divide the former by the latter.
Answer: 1.62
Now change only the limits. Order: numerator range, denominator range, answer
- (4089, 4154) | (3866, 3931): 1.47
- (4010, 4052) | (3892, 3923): 1.36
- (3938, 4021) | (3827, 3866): 1.12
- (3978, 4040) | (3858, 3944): 1.49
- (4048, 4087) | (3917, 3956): 1.79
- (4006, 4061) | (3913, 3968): 1.74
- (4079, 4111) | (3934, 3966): 1.70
